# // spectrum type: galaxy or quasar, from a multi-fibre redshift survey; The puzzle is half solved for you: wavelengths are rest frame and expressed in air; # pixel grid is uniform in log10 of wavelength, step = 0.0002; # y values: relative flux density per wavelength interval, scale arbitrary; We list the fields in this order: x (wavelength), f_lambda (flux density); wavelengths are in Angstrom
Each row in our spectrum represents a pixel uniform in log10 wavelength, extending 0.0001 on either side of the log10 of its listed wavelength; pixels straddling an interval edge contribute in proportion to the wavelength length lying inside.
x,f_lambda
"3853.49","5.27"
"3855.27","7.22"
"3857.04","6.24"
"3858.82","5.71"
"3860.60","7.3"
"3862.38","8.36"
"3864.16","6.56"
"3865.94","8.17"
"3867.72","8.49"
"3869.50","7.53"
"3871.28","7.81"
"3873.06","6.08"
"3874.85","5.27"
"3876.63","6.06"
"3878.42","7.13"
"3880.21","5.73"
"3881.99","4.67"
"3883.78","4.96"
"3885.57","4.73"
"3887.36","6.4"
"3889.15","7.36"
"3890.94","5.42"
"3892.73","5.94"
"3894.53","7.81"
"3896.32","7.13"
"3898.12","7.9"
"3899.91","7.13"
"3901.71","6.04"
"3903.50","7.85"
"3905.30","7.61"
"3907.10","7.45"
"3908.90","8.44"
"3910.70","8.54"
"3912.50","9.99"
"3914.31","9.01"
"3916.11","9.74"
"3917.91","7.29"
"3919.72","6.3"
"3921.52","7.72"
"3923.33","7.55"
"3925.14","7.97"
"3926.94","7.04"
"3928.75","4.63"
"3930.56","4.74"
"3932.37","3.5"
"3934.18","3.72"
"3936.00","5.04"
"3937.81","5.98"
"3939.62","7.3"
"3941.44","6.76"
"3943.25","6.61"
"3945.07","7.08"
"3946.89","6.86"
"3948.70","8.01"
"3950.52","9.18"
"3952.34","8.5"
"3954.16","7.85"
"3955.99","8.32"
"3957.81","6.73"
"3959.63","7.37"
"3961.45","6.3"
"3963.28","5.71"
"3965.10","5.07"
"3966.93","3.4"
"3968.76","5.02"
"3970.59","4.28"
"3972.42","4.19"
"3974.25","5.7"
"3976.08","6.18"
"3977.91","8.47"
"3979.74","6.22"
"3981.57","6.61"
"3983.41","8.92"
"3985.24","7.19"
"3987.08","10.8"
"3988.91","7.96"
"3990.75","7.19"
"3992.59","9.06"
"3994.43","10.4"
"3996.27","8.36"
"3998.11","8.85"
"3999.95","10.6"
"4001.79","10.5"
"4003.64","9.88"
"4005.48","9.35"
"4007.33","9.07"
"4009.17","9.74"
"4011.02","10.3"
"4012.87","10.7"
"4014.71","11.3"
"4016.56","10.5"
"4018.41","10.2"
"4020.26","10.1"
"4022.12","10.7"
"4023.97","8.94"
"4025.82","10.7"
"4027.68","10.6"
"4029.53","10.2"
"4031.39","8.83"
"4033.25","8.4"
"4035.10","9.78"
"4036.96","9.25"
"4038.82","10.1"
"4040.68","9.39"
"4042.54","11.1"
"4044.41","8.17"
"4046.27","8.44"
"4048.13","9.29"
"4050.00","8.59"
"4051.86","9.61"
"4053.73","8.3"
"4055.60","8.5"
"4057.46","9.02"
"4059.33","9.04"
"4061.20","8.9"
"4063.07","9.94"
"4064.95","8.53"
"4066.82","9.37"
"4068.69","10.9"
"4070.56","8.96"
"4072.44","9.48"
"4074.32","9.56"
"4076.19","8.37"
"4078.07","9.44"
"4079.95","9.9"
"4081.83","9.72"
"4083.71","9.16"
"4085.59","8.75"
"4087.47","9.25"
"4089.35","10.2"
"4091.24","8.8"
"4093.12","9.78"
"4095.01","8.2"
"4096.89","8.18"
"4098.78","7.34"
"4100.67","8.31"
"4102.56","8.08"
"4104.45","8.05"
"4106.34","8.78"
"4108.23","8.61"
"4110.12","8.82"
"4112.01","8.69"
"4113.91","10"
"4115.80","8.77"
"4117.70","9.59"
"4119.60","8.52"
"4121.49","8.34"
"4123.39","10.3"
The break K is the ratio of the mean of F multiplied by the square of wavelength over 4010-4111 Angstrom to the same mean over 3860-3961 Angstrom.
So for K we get 1.44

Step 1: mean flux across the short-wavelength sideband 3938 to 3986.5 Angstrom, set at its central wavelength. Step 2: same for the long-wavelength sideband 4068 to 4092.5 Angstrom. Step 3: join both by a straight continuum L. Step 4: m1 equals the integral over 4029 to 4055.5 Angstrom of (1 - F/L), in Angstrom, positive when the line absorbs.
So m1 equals -2.1 Angstrom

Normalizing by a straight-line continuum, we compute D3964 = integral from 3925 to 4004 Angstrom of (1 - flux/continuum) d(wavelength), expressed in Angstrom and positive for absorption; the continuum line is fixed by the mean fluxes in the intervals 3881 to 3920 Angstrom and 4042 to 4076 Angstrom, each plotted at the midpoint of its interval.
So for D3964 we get 9.8 Angstrom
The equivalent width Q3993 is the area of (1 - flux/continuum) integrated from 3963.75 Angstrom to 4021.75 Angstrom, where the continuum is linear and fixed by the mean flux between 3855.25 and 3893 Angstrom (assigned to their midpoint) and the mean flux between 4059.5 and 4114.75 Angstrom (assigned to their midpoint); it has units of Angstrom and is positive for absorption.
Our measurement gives -2.34 Angstrom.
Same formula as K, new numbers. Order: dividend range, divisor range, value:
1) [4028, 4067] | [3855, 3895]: 1.54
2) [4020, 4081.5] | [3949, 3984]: 1.50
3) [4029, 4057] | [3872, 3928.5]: 1.40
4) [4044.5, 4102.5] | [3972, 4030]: 1.03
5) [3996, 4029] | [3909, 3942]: 1.53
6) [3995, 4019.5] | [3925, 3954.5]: 1.60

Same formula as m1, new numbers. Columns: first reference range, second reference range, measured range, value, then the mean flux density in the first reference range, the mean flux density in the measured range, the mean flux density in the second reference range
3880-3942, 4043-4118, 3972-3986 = 1.61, 6.74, 6.77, 8.99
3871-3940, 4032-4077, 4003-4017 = -2.72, 6.68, 10.1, 9.21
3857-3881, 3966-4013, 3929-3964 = 4.79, 6.91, 6.58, 8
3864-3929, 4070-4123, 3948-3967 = 1.38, 7.1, 7.09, 8.93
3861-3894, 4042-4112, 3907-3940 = 0.61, 6.51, 6.92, 9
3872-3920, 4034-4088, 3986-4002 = -1.71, 6.98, 9.23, 9.27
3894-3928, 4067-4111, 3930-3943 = 4.24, 7.8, 5.37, 8.99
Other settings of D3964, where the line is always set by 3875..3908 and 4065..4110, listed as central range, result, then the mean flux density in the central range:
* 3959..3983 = 5.5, 5.78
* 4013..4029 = -4.4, 10.4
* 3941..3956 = -0.9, 7.68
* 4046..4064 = -0.8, 8.98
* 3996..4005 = -2.1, 9.72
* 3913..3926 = -2.2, 8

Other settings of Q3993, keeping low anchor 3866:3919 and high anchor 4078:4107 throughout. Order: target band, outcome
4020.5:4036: -2.8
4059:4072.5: -1.2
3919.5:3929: 0.4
